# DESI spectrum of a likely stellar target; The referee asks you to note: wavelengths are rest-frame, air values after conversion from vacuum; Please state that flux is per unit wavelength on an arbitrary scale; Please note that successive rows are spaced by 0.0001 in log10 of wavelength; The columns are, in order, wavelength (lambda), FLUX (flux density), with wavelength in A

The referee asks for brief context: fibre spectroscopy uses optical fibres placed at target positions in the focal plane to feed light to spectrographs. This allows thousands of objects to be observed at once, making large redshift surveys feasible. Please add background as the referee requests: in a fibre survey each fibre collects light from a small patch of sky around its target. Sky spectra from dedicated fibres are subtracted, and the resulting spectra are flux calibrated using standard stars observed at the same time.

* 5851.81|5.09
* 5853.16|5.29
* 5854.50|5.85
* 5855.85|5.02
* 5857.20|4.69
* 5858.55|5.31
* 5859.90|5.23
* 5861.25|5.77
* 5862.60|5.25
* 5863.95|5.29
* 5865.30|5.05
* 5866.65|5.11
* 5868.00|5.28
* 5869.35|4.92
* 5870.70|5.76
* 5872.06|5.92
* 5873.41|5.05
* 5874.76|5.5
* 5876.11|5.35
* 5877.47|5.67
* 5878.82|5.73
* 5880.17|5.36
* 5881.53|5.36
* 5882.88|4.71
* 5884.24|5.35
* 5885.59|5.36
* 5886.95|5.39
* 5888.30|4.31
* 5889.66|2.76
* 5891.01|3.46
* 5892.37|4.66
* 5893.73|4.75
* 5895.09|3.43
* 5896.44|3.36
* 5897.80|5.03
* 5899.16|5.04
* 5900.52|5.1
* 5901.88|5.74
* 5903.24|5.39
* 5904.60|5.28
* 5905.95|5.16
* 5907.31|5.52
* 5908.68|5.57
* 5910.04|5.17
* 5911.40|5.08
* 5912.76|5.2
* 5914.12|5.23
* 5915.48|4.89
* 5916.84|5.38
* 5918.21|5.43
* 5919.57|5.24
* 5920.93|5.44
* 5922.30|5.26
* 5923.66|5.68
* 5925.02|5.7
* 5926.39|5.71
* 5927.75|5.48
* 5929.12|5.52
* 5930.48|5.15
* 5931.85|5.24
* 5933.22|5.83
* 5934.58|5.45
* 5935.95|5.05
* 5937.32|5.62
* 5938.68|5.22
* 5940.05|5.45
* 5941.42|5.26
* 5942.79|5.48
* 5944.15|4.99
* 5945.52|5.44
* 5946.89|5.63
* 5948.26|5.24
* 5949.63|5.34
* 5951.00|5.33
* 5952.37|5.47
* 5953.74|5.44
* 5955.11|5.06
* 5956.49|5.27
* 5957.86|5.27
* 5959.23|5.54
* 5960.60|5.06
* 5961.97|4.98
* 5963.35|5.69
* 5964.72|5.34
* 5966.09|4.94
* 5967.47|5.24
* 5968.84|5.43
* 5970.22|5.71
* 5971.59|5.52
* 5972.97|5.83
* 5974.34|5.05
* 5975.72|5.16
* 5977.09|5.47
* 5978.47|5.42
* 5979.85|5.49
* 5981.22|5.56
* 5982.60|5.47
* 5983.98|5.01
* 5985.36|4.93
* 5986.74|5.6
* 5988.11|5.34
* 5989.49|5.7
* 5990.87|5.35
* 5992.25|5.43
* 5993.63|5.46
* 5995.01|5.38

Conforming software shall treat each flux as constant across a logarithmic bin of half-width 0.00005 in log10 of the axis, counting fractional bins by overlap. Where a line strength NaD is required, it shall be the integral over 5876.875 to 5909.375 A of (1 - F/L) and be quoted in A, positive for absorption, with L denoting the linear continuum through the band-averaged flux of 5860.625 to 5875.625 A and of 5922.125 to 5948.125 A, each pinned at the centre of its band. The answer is 2.95 A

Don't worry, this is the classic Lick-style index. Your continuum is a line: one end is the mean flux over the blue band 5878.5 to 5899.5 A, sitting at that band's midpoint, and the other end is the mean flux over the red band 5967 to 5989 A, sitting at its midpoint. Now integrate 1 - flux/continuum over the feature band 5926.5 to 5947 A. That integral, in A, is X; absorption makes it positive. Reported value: -1.5 A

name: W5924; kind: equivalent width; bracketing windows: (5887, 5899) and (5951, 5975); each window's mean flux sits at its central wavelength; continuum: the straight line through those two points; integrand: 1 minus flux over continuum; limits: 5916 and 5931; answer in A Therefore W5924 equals -2.6 A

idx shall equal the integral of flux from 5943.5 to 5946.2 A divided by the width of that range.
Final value 5.22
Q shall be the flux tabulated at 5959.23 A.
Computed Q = 5.54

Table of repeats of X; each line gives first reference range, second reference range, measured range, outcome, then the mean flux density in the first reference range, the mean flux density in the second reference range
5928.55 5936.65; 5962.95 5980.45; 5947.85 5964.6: 0.2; 5.37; 5.4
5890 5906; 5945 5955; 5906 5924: -1.5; 4.64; 5.39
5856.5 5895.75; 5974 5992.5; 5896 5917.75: -0.1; 5.03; 5.36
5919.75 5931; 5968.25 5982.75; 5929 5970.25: 1.1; 5.49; 5.46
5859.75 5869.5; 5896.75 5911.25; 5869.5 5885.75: -0.5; 5.26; 5.24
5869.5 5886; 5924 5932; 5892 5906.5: 1.7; 5.41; 5.49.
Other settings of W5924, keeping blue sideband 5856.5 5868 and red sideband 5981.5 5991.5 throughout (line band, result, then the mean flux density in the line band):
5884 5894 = 1.50 A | 4.46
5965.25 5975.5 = -0.08 A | 5.38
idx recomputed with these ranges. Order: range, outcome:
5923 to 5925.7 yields 5.7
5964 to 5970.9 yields 5.33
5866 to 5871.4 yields 5.27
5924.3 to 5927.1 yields 5.71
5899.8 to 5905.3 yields 5.38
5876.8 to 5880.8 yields 5.6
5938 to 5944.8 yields 5.29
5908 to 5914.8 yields 5.25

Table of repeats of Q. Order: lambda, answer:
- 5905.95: 5.16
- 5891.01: 3.46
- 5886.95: 5.39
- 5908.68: 5.57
